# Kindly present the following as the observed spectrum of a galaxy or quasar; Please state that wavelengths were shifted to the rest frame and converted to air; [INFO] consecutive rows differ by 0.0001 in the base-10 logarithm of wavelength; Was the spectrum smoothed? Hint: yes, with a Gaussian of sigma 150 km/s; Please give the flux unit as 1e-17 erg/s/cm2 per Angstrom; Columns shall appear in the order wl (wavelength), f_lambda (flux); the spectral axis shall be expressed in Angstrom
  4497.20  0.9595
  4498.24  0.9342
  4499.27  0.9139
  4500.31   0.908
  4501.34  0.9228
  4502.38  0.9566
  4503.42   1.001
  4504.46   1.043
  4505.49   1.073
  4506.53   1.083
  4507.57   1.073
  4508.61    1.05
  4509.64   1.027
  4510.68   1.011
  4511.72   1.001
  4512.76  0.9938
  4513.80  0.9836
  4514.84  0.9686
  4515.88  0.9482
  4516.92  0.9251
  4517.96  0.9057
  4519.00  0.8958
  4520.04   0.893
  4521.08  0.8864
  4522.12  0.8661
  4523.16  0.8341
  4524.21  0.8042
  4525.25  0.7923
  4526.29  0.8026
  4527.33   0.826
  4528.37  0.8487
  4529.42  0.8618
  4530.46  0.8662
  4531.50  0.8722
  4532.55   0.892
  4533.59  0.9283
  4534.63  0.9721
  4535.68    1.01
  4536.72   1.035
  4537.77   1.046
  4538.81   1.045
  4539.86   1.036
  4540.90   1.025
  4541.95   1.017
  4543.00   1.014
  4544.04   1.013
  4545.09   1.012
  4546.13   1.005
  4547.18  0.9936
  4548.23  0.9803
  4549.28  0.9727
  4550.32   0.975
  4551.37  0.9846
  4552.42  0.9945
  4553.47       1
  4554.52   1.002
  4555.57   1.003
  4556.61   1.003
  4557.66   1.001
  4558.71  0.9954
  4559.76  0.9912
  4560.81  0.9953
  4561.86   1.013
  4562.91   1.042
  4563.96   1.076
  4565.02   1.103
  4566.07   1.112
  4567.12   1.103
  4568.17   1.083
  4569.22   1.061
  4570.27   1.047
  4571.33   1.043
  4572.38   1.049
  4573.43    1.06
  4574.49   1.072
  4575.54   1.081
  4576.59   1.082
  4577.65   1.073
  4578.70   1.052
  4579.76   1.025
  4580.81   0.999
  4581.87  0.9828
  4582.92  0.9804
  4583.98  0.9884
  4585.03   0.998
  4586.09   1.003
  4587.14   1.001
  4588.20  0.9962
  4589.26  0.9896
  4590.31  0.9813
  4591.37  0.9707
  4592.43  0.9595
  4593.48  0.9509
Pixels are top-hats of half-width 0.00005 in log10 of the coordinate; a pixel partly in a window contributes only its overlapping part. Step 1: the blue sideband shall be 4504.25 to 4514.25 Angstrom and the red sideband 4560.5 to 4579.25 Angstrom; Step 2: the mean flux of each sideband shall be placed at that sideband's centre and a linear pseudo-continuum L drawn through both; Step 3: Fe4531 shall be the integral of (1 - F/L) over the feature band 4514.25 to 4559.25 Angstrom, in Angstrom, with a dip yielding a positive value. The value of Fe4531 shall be 4.3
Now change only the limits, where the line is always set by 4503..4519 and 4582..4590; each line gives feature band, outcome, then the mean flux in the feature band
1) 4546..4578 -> -1.1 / 1.03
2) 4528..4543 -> 0.5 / 0.964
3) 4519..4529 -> 1.6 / 0.842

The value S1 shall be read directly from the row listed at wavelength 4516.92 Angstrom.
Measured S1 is 0.9251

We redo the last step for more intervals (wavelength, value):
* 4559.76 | 0.9912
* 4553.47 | 1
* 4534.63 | 0.9721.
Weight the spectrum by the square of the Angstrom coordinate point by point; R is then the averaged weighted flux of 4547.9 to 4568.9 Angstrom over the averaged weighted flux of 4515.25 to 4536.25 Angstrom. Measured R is 1.18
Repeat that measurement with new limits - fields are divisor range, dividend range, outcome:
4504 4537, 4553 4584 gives 1.13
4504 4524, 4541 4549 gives 1.05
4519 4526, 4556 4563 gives 1.20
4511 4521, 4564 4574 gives 1.16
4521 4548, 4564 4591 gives 1.13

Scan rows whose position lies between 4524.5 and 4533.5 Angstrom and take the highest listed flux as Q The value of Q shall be 0.892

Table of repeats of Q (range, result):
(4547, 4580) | 1.112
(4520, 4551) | 1.046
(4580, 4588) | 1.003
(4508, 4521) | 1.05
